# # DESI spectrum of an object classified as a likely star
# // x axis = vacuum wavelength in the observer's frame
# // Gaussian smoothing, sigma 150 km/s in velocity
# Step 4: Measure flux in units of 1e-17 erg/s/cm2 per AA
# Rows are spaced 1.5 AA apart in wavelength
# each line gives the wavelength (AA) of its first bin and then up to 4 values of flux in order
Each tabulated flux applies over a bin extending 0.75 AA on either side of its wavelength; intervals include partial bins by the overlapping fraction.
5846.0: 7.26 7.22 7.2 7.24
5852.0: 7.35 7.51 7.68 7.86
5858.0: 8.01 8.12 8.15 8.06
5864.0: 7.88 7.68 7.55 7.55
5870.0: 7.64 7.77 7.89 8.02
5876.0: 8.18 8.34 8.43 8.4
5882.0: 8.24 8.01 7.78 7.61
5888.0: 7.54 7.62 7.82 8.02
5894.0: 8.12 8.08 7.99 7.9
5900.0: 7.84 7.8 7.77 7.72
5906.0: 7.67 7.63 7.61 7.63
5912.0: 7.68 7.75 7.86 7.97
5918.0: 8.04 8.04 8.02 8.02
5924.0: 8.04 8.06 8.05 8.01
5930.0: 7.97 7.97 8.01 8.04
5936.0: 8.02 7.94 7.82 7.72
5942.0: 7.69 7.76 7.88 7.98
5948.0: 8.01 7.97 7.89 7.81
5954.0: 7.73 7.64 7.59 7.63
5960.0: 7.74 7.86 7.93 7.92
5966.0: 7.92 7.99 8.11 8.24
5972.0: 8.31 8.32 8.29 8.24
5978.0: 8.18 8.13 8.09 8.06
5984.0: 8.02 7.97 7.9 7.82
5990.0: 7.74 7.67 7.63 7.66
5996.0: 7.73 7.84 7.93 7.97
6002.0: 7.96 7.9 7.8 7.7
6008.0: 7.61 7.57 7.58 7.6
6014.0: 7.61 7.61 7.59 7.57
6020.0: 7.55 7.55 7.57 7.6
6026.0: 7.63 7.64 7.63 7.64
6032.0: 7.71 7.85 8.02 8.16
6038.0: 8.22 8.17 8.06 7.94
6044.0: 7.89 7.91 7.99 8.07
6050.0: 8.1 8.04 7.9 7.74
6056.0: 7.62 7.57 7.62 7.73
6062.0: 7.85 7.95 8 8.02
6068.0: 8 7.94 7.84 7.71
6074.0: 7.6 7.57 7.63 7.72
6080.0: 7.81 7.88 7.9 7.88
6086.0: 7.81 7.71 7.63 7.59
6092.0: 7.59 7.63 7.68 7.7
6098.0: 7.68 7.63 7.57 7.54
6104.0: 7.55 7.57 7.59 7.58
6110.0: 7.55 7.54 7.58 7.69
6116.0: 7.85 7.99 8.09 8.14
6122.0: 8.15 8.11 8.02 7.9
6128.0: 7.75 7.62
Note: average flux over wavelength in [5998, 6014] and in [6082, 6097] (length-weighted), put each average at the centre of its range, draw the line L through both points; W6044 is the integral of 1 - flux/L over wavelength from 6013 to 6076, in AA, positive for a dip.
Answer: -0.59 AA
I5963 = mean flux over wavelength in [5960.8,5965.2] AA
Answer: 7.9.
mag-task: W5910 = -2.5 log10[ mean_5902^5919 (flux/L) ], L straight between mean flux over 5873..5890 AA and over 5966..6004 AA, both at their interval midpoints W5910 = 0.03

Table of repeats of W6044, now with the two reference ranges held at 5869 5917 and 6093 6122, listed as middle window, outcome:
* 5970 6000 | -0.69 AA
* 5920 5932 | -0.25 AA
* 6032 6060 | -0.63 AA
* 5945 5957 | -0.02 AA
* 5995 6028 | 0.41 AA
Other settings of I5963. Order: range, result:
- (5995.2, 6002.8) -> 7.88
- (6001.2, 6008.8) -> 7.79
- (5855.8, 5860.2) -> 8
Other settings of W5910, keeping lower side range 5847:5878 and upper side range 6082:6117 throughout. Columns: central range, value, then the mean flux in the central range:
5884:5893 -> 0.002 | 7.73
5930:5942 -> -0.027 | 7.92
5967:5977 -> -0.069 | 8.22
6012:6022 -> 0.016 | 7.58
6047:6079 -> -0.021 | 7.82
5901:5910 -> 0.006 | 7.7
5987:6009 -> -0.012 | 7.78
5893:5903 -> -0.028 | 7.94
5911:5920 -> -0.020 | 7.88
